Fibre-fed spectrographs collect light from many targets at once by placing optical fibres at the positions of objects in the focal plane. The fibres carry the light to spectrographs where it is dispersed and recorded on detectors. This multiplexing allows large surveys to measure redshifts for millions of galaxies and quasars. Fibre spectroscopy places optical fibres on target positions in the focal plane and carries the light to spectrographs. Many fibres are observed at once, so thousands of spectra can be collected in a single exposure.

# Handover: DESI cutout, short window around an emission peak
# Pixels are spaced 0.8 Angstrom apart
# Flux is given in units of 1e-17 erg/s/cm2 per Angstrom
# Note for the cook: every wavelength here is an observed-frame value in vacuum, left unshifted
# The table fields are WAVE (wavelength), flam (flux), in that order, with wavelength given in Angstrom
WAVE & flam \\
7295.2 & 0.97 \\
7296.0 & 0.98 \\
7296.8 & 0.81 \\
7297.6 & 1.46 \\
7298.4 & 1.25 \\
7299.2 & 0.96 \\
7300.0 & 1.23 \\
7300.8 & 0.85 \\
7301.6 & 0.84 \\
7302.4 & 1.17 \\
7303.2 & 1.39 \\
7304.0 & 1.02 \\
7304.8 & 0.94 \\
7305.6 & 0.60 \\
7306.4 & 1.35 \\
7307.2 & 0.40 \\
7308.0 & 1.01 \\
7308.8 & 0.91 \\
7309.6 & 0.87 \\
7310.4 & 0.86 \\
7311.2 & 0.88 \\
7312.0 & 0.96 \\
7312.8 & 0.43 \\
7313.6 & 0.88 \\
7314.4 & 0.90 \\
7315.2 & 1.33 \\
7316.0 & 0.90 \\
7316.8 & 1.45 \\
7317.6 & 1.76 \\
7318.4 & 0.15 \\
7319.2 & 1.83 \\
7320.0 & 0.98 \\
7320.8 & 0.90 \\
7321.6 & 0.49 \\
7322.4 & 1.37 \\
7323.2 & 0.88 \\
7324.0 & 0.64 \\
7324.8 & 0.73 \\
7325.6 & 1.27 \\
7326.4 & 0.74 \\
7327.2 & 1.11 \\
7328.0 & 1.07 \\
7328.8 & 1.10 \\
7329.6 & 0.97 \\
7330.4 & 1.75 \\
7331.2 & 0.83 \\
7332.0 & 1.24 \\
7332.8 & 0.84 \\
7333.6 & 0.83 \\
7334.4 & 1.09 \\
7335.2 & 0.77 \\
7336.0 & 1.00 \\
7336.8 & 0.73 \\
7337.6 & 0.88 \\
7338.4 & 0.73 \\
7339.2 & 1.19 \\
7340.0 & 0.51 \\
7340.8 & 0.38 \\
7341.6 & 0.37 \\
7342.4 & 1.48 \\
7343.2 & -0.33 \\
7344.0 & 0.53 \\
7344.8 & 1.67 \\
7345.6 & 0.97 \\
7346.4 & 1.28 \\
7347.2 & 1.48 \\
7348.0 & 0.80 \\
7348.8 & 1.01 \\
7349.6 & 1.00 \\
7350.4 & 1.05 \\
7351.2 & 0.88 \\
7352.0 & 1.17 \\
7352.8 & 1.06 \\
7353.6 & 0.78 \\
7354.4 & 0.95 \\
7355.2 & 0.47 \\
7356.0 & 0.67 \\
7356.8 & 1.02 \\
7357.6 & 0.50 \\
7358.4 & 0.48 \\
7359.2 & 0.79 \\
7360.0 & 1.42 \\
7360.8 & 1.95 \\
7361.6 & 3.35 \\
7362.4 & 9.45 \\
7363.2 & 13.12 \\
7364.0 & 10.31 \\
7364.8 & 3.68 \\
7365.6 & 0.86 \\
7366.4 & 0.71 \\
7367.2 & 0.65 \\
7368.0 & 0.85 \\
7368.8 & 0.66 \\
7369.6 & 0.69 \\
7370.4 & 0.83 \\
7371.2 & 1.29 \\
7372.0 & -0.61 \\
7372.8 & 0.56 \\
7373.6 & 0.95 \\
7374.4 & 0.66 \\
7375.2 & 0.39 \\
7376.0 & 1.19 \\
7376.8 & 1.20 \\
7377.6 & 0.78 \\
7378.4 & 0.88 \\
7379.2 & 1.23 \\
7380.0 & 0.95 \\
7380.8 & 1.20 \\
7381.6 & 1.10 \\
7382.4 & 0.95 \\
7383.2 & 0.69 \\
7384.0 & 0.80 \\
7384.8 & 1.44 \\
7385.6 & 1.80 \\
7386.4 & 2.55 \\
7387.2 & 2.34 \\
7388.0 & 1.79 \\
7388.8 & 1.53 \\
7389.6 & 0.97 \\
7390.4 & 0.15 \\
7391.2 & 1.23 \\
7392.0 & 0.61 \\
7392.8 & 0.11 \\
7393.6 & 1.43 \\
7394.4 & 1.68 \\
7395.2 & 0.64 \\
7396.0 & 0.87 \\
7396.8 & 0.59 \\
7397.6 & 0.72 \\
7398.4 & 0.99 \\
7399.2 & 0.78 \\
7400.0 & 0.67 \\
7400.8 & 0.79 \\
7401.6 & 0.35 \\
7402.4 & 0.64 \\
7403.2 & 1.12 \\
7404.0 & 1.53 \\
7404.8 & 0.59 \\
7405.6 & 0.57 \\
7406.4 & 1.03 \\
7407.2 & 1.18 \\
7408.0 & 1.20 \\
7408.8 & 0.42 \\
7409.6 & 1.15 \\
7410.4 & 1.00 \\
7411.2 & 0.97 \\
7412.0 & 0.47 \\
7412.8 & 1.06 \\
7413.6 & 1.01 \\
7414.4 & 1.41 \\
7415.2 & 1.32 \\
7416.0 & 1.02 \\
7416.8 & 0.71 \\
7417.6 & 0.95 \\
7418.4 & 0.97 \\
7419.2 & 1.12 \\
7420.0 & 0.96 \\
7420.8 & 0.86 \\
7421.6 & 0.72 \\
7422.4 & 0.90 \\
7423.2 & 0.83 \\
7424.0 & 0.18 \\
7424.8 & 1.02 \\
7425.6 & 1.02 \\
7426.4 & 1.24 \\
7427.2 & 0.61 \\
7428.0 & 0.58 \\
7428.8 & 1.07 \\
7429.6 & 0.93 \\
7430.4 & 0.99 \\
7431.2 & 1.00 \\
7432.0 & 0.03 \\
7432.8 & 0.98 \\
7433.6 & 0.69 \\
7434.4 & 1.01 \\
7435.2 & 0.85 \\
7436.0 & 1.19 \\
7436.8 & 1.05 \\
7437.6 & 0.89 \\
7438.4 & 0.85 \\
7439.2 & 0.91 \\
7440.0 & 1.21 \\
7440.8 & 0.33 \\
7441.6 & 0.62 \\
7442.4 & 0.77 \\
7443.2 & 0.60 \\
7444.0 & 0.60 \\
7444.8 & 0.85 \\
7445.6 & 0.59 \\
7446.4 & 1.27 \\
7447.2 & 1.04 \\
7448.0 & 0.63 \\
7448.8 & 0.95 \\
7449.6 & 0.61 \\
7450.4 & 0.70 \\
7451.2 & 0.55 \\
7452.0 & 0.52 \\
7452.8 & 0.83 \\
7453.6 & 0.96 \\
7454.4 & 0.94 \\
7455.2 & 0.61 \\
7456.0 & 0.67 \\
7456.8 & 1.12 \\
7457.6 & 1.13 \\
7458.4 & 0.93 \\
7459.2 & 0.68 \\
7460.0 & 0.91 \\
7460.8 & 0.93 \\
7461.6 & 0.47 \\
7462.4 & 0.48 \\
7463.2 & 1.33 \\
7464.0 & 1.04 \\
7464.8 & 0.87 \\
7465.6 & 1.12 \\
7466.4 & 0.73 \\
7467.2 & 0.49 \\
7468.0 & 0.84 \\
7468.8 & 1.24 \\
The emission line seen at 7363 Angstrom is H-alpha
